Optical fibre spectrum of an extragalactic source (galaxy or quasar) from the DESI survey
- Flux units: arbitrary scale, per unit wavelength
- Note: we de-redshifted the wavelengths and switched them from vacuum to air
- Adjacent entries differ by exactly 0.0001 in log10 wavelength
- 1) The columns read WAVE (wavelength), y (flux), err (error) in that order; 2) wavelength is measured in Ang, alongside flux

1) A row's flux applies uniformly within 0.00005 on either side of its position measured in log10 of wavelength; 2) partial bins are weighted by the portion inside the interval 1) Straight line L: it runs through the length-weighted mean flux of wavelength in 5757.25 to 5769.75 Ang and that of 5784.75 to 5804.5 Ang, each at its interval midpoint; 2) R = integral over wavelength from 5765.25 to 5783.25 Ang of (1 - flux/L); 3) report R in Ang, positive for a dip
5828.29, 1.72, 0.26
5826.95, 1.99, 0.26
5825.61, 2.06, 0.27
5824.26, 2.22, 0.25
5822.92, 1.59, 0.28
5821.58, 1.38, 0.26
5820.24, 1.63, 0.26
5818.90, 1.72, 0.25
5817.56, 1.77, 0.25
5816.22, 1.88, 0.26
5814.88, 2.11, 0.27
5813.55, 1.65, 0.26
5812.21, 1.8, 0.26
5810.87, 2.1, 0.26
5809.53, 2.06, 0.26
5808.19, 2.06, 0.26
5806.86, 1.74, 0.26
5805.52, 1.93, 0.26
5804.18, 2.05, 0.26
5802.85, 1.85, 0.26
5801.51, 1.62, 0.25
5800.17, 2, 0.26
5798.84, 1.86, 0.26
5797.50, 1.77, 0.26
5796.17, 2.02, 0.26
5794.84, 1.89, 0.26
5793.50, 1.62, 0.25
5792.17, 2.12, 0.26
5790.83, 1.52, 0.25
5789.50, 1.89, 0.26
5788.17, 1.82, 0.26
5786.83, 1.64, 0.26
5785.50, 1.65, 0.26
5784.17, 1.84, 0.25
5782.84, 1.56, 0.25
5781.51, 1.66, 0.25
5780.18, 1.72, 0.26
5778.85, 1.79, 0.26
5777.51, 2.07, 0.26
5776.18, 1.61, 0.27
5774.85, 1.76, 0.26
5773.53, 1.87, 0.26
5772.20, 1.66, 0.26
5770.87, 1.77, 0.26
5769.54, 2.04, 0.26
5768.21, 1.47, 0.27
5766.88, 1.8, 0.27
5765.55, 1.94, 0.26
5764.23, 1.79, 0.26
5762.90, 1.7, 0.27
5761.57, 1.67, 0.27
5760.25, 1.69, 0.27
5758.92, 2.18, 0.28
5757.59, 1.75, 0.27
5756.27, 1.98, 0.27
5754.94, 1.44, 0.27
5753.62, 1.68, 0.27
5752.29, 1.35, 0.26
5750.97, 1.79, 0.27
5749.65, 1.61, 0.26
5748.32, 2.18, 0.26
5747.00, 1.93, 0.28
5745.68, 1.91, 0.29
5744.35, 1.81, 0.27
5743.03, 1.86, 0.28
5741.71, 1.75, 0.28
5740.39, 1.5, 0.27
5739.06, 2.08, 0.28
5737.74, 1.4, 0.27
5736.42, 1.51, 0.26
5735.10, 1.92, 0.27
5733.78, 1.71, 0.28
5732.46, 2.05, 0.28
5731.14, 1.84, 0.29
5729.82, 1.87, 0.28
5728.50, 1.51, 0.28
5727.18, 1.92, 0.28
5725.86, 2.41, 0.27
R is 0.4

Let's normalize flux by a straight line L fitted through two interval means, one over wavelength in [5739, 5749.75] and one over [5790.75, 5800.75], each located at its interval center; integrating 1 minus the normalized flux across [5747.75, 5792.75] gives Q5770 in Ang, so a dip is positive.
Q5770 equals 2.27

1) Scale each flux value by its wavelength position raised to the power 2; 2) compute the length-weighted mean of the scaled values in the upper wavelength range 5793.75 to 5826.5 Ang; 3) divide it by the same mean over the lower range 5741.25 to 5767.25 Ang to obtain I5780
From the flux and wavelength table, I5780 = 1.06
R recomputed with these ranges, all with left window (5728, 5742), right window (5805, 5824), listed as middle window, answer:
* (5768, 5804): 0.1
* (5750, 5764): 0.3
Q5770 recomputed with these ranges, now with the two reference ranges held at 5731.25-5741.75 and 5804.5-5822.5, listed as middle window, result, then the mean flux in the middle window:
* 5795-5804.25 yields -0.27 Ang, 1.87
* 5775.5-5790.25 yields 0.41 Ang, 1.75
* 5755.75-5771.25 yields -0.34 Ang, 1.81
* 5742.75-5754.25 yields -0.20 Ang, 1.79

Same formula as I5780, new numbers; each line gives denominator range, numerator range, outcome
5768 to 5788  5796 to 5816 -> 1.10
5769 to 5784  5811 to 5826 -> 1.03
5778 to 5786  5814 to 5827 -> 1.08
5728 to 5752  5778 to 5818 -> 1.05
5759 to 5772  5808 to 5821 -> 1.07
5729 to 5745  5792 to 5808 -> 1.08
